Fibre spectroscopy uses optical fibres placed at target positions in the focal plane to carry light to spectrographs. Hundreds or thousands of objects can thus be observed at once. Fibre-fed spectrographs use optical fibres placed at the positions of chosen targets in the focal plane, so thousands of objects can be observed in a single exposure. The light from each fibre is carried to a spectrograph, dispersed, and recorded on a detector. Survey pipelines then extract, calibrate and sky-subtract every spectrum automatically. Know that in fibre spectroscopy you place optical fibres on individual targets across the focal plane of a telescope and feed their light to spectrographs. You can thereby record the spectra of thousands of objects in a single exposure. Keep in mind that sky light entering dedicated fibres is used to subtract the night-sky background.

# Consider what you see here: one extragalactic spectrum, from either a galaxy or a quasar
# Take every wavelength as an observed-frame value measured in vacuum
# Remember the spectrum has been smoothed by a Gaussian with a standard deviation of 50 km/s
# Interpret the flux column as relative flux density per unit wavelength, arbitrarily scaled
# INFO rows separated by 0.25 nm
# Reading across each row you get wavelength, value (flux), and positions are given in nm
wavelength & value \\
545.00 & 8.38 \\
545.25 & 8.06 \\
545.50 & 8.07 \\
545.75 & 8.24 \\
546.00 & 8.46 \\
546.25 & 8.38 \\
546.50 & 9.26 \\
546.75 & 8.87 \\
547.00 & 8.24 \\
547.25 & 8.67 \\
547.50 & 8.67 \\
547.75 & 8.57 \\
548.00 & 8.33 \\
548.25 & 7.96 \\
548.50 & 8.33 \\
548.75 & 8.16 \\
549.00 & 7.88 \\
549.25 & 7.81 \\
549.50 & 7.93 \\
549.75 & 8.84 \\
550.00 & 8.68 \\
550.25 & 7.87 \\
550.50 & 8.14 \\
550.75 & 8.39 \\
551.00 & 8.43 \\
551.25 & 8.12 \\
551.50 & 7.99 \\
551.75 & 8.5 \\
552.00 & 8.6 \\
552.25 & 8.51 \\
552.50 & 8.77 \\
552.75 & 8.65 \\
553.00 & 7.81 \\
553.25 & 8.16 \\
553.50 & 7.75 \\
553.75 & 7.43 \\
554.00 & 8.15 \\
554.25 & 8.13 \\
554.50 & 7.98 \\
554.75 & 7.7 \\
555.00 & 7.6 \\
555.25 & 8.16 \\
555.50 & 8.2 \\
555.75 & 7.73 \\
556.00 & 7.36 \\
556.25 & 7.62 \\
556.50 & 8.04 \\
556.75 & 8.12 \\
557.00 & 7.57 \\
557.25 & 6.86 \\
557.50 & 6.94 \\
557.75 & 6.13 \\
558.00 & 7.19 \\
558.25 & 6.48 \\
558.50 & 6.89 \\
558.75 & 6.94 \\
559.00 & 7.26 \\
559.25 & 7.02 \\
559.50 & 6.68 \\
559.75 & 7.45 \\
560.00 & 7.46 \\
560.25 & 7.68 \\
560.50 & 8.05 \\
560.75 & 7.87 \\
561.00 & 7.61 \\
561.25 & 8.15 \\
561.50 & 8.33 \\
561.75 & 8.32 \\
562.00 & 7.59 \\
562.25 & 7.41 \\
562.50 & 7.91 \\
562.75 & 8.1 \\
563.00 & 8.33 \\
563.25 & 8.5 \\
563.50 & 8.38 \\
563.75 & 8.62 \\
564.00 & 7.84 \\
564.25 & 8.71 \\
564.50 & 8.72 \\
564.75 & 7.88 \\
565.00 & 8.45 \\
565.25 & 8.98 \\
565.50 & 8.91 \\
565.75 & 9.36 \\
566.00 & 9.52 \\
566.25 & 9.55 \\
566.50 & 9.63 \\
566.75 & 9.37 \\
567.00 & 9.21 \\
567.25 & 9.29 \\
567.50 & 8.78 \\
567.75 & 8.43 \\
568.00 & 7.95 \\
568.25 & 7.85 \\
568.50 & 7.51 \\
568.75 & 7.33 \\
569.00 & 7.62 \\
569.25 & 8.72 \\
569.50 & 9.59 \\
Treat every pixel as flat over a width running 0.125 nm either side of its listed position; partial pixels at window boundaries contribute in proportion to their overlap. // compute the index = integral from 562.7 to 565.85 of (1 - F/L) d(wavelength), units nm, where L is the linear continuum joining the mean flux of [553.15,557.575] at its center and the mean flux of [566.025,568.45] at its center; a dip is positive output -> 0.03 nm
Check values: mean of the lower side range 7.76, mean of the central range 8.52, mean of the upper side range 8.88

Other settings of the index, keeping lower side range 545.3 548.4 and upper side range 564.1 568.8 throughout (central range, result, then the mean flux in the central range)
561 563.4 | 0.17 nm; 8.05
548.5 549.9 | 0.06 nm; 8.15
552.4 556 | 0.24 nm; 7.99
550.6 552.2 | 0.03 nm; 8.34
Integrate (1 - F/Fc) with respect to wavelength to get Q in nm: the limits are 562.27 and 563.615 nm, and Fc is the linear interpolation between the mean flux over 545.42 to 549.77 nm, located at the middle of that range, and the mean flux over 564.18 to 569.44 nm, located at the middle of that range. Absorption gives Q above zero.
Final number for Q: 0.067 nm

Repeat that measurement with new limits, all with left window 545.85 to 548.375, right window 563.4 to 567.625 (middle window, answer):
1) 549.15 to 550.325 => 0.05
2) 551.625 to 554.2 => 0.13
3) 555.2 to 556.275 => 0.11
